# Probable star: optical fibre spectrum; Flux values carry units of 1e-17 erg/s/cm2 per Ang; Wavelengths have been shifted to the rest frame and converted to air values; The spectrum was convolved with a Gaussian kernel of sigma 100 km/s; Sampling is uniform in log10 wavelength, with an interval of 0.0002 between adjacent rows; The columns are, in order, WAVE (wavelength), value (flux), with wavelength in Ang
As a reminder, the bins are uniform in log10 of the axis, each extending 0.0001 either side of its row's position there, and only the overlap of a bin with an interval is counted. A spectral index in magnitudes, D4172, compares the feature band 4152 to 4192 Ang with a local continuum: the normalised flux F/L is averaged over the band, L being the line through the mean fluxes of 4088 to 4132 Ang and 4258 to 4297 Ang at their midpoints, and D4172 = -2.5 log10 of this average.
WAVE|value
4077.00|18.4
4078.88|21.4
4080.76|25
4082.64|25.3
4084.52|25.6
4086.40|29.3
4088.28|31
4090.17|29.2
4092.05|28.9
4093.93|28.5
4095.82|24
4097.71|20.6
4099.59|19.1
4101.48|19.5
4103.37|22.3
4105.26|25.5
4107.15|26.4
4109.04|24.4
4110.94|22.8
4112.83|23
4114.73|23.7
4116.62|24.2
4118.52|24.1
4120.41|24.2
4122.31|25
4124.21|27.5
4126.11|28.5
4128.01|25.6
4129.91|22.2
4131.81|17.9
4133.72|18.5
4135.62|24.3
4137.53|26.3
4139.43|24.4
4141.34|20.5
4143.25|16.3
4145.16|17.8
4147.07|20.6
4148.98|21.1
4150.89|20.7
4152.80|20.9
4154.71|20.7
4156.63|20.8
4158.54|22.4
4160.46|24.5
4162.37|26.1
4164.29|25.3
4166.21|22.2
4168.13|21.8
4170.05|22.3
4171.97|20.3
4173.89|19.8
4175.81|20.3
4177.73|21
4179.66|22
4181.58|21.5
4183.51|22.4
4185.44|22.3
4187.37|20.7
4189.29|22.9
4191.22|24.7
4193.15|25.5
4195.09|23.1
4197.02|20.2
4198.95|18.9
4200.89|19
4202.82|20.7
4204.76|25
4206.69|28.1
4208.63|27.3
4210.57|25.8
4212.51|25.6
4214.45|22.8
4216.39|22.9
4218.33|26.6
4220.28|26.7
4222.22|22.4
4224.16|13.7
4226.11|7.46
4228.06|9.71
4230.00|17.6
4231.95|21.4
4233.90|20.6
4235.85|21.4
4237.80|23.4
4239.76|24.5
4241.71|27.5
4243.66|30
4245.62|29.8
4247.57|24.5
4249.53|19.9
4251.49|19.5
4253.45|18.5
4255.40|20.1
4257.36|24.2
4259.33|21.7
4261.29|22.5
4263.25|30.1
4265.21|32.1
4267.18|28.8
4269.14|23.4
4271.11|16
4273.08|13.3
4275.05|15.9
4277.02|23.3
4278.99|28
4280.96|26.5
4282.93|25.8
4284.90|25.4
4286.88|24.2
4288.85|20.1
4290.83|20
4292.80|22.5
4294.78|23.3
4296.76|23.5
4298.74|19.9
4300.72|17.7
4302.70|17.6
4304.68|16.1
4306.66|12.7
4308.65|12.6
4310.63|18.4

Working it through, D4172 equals 0.09 mag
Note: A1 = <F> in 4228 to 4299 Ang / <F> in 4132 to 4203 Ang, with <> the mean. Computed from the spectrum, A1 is 1.1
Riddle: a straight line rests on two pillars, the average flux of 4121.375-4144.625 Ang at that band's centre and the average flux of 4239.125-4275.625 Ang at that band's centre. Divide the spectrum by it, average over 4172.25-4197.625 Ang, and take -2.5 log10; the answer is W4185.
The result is 0.05 mag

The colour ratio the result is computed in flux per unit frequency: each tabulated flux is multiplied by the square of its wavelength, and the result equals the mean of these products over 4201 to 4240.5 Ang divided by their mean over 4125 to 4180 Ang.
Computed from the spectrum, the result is 1.0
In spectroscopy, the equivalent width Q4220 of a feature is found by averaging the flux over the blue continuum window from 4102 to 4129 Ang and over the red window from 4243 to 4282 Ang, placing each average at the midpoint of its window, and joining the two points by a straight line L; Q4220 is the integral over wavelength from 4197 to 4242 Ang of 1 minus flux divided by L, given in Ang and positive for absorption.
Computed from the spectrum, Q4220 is 4.1 Ang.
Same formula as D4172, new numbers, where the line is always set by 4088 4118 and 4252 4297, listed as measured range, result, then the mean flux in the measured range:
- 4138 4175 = 0.11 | 21.6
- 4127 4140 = 0.07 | 22.7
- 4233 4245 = -0.07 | 24.7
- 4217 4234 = 0.26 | 18.4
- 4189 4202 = 0.08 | 22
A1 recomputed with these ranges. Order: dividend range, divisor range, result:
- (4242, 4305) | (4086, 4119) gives 0.92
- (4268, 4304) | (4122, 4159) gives 0.97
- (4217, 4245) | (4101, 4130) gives 0.86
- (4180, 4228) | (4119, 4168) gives 0.98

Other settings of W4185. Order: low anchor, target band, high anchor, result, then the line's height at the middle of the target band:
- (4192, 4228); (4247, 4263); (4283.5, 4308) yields -0.031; 21.1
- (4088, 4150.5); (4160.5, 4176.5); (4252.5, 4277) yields 0.030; 23.1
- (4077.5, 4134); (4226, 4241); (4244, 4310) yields 0.181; 22.5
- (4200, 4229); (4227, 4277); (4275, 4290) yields 0.035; 23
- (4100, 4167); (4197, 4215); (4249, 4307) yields -0.056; 22.3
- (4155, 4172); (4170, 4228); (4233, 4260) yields 0.058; 23.1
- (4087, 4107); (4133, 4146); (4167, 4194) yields 0.109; 23.5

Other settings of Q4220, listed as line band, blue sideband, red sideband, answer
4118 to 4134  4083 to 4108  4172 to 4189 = 0.0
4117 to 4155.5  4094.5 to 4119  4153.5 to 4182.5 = 0.4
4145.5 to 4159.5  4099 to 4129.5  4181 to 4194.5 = 1.5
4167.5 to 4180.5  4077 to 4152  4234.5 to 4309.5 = 1.2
